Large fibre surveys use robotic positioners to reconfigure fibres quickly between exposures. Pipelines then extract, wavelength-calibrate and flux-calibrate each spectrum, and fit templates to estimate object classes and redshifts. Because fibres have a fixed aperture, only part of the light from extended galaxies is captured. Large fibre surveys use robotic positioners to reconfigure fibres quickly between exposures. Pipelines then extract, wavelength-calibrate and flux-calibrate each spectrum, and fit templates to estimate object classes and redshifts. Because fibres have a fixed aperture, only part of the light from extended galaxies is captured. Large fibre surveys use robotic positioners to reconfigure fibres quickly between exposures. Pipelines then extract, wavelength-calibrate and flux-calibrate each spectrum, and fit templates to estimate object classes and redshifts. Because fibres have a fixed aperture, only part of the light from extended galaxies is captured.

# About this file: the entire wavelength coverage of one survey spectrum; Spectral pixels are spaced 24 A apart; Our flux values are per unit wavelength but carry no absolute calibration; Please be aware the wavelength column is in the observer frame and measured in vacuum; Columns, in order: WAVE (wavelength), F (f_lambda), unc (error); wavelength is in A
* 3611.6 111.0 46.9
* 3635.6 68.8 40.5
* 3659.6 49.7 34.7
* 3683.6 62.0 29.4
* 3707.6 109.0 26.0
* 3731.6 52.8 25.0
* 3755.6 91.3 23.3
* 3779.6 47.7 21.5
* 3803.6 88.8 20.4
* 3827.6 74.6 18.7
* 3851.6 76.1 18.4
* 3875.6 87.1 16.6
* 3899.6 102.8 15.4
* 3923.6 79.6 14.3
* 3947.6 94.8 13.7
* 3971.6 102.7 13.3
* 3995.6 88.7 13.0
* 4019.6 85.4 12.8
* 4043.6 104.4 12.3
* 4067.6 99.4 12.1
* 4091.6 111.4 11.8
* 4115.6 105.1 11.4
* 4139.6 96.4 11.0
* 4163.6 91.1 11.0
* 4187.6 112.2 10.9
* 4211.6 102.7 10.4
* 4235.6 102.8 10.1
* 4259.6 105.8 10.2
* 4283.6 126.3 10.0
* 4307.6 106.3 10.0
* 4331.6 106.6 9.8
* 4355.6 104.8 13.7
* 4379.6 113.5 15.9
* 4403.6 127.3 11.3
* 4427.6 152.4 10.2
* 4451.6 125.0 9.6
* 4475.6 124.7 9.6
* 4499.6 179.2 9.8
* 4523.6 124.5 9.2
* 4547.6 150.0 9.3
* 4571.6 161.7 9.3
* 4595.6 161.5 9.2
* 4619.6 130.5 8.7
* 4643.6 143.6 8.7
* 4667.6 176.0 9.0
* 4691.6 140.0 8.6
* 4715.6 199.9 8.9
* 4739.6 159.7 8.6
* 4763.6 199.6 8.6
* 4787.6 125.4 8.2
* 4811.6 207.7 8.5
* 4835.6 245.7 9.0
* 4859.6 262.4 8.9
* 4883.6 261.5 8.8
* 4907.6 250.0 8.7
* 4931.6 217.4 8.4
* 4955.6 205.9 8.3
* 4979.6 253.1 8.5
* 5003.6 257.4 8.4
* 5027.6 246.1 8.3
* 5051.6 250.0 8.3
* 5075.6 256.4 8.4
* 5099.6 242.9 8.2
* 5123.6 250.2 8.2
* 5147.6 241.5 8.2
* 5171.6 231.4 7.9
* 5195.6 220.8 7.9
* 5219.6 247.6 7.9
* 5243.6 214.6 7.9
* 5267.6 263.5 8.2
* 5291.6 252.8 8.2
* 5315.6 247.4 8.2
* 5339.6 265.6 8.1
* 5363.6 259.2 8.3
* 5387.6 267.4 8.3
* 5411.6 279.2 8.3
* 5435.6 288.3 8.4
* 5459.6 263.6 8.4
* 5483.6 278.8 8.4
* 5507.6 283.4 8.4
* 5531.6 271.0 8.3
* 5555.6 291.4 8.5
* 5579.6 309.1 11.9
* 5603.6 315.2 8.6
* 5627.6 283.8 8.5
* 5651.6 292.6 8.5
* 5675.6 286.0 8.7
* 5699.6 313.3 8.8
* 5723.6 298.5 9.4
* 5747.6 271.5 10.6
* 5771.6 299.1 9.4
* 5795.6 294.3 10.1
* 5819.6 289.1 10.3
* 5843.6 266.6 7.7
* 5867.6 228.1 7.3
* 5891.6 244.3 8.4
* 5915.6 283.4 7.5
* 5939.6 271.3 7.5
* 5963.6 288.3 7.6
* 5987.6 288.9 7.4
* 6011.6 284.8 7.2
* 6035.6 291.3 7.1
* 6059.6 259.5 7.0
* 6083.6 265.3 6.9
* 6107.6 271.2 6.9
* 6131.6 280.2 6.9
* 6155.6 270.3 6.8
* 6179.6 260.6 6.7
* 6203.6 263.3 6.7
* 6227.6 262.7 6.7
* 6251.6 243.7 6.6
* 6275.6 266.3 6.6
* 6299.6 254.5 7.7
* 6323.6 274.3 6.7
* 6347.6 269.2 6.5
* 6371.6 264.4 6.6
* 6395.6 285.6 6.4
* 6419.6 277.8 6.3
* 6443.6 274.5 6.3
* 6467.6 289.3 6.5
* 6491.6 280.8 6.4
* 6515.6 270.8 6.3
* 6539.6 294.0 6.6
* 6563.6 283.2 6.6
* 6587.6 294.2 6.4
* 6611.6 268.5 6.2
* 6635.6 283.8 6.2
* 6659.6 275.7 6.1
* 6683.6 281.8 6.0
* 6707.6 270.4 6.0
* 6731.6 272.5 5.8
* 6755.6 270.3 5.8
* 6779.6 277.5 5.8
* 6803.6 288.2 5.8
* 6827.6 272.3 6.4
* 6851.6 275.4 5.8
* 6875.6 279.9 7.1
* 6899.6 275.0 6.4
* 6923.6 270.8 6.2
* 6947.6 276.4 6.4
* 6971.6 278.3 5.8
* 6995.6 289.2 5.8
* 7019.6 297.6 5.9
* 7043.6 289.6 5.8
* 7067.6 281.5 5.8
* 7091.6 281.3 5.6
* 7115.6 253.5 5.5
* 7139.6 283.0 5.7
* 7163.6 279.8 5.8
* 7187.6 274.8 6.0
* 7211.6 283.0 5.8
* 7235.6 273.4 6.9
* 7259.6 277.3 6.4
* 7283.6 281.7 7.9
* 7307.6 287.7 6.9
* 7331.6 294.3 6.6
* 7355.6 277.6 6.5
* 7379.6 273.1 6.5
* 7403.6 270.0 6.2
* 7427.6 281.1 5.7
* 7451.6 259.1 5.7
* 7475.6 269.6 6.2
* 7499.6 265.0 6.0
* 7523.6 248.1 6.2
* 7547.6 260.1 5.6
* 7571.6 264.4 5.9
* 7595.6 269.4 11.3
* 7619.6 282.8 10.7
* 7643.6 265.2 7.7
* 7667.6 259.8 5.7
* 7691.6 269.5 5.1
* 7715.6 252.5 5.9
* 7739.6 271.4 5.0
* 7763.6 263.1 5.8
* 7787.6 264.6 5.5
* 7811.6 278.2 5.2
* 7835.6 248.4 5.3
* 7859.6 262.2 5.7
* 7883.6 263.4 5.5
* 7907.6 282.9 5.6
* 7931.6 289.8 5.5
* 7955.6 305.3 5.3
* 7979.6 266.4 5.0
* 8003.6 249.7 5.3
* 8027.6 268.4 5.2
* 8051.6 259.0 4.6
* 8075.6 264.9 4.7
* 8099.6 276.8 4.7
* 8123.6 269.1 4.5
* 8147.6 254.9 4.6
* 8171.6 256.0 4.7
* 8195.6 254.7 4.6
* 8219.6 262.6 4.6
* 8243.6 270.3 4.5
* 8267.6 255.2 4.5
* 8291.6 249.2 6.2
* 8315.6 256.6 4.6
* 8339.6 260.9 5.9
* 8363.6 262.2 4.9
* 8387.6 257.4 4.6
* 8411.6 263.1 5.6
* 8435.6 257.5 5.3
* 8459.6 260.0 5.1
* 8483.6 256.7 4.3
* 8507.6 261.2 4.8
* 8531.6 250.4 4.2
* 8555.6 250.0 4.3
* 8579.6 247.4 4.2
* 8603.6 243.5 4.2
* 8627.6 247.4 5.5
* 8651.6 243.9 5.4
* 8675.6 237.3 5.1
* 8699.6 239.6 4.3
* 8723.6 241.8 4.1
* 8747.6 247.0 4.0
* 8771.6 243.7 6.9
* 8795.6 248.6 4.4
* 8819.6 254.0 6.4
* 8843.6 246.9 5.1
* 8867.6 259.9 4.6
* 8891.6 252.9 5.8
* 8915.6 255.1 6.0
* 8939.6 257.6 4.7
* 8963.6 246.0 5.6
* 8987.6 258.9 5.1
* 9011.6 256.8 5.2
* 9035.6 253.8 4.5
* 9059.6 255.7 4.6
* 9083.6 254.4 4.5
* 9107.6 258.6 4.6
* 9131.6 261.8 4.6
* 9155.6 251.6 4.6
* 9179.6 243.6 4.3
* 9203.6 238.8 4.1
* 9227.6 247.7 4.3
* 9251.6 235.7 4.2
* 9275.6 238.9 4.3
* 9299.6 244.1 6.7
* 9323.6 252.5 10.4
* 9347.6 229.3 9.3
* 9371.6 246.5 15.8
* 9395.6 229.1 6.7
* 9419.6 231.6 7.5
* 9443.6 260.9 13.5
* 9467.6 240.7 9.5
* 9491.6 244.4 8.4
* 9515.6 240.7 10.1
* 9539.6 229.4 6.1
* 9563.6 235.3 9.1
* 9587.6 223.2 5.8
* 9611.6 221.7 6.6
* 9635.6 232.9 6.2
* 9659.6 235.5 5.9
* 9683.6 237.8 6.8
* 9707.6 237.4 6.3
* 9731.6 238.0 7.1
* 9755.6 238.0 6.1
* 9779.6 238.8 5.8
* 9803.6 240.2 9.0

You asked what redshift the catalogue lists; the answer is 0.21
